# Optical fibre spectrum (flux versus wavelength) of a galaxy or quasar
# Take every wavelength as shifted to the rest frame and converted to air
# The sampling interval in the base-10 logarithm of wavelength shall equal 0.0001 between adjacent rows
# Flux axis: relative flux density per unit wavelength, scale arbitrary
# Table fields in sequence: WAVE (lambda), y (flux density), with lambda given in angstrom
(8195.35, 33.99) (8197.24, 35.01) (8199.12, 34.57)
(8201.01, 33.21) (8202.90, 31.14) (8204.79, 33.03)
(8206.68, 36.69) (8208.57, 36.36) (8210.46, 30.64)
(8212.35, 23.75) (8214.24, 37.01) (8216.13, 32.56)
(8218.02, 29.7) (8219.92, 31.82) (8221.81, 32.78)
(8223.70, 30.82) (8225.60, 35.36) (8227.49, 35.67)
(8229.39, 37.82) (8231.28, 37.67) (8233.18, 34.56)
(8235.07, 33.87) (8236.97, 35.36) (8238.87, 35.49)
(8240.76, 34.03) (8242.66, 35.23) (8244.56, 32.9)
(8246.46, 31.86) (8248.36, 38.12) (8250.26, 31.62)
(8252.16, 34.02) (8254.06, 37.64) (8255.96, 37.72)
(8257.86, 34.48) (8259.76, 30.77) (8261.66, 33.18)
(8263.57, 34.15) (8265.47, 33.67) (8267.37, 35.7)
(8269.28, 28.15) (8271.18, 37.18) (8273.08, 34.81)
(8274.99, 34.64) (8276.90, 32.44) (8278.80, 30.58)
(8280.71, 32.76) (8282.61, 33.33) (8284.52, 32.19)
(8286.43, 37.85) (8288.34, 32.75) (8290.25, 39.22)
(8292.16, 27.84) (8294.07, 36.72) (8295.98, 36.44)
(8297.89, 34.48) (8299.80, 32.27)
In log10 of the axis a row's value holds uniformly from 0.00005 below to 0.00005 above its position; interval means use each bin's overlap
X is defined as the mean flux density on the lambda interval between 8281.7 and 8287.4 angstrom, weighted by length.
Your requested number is 34.4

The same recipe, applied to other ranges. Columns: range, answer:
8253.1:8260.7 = 35.2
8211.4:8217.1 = 31.1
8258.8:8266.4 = 32.9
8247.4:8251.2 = 34.9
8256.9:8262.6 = 32.8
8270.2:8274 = 36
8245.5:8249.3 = 35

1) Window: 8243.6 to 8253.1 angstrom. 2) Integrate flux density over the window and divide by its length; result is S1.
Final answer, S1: 33.7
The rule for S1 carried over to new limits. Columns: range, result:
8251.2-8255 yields 35.8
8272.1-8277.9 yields 34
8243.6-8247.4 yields 32.4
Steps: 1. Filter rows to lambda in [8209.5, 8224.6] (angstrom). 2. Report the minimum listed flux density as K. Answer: 23.75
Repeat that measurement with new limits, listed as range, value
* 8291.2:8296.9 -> 27.84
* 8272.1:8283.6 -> 30.58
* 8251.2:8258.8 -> 34.02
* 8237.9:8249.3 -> 31.86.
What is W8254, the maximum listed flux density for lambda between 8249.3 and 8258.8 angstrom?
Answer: 37.72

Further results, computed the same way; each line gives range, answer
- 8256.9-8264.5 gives 34.48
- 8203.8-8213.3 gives 36.69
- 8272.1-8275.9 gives 34.81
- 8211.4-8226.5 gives 37.01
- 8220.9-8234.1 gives 37.82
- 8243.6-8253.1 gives 38.12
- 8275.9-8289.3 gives 37.85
